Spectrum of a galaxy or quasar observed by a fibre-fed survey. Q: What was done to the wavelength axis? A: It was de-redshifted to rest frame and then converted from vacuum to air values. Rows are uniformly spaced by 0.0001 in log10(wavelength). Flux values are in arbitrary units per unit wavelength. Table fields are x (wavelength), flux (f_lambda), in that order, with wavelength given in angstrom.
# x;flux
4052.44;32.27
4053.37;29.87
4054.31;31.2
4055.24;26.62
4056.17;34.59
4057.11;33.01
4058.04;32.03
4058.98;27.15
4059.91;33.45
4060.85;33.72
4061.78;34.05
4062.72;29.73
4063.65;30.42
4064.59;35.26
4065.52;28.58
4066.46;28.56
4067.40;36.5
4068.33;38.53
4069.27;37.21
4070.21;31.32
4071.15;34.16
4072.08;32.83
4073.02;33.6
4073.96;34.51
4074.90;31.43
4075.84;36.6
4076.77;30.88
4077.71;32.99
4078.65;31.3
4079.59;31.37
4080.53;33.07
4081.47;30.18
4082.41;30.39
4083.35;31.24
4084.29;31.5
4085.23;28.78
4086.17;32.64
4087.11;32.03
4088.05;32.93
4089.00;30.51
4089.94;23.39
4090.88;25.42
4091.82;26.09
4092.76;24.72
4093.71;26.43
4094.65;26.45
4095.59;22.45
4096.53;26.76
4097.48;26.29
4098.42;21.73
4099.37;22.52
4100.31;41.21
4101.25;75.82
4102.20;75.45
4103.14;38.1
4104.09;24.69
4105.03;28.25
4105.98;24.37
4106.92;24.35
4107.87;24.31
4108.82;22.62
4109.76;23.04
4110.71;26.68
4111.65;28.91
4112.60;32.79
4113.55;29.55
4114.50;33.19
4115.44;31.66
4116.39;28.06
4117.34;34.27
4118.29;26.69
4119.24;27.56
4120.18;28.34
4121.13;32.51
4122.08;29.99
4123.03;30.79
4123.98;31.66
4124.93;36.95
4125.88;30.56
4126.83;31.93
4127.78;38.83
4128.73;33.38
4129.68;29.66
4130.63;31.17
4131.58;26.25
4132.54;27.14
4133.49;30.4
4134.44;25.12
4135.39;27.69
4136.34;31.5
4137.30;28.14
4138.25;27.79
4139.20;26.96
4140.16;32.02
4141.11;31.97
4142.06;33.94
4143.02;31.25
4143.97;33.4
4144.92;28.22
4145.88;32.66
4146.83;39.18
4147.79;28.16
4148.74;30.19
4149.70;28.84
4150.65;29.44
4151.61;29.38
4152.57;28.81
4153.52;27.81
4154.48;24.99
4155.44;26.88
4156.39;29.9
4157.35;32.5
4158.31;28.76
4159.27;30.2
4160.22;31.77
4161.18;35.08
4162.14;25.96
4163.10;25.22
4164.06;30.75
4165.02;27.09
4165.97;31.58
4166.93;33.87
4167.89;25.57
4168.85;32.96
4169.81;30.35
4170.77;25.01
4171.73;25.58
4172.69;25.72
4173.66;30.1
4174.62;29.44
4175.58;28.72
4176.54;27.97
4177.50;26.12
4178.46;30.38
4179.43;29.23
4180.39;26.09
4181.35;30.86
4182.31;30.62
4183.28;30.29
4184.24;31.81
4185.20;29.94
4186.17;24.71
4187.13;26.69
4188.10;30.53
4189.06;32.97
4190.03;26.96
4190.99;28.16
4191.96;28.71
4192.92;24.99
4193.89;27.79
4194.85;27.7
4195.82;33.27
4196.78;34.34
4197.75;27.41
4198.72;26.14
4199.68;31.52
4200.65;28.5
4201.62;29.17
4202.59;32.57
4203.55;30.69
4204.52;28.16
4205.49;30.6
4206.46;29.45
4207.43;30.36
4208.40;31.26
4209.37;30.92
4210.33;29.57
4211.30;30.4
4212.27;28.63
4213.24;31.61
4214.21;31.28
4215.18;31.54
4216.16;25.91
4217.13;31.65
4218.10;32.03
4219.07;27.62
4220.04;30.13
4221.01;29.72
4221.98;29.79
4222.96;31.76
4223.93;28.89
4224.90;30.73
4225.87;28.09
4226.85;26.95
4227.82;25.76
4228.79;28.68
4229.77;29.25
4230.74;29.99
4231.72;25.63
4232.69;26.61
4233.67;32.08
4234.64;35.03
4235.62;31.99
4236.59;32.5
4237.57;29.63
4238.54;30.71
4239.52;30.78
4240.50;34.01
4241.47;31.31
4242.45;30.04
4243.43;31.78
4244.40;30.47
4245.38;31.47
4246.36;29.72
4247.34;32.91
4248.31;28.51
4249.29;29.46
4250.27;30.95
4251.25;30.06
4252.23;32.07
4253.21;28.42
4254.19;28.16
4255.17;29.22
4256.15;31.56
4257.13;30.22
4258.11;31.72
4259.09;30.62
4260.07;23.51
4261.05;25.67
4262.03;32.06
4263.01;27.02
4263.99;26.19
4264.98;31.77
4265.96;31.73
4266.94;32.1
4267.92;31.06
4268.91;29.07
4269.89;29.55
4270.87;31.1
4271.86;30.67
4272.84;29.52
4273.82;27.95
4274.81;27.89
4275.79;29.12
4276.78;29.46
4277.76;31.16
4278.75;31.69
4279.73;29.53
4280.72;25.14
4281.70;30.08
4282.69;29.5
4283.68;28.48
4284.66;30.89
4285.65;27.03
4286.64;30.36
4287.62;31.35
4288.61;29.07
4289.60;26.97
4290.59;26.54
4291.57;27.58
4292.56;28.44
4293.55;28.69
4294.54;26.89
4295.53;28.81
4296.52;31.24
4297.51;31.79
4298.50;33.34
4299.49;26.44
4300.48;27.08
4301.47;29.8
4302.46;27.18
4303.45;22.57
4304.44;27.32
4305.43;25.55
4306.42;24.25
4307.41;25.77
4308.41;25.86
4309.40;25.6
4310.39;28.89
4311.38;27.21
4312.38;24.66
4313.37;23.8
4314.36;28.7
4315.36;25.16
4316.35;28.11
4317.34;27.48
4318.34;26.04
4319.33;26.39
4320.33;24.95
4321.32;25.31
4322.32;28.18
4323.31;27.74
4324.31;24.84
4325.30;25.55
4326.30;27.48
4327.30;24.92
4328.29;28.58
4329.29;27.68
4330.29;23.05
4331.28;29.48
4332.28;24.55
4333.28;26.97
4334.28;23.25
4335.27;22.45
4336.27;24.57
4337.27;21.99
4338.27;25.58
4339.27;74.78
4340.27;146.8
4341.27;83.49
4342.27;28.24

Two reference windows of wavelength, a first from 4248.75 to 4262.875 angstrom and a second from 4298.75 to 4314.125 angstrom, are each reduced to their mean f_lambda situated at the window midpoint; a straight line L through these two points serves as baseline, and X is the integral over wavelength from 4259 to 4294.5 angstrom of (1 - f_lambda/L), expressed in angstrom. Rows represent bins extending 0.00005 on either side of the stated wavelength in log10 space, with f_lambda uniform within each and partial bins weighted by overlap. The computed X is -1.17 angstrom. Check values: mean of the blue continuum 29.5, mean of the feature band 29.1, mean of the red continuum 26.3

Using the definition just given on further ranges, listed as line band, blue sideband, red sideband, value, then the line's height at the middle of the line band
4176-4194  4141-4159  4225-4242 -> 0.9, 30.1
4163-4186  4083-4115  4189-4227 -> 0.8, 30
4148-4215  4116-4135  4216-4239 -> 1.8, 30.1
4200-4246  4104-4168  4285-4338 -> -3.0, 28.3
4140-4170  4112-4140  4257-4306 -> -0.1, 30.1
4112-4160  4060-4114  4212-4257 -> 1.1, 31.1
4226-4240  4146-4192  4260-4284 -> -0.2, 29.3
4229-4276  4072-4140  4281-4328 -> -2.9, 28.3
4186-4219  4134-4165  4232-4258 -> 0.8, 30.3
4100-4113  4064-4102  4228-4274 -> -1.3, 31.7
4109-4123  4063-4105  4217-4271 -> 1.2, 32.1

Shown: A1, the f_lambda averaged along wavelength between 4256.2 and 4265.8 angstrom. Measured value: 29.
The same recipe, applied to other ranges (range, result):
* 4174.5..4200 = 29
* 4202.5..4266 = 30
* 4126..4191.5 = 29.6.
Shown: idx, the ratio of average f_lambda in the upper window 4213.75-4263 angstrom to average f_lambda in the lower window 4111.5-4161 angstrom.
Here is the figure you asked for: 0.98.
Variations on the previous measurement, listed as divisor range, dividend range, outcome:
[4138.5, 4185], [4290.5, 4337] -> 0.90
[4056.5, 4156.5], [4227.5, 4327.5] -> 0.93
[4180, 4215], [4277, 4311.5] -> 0.95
